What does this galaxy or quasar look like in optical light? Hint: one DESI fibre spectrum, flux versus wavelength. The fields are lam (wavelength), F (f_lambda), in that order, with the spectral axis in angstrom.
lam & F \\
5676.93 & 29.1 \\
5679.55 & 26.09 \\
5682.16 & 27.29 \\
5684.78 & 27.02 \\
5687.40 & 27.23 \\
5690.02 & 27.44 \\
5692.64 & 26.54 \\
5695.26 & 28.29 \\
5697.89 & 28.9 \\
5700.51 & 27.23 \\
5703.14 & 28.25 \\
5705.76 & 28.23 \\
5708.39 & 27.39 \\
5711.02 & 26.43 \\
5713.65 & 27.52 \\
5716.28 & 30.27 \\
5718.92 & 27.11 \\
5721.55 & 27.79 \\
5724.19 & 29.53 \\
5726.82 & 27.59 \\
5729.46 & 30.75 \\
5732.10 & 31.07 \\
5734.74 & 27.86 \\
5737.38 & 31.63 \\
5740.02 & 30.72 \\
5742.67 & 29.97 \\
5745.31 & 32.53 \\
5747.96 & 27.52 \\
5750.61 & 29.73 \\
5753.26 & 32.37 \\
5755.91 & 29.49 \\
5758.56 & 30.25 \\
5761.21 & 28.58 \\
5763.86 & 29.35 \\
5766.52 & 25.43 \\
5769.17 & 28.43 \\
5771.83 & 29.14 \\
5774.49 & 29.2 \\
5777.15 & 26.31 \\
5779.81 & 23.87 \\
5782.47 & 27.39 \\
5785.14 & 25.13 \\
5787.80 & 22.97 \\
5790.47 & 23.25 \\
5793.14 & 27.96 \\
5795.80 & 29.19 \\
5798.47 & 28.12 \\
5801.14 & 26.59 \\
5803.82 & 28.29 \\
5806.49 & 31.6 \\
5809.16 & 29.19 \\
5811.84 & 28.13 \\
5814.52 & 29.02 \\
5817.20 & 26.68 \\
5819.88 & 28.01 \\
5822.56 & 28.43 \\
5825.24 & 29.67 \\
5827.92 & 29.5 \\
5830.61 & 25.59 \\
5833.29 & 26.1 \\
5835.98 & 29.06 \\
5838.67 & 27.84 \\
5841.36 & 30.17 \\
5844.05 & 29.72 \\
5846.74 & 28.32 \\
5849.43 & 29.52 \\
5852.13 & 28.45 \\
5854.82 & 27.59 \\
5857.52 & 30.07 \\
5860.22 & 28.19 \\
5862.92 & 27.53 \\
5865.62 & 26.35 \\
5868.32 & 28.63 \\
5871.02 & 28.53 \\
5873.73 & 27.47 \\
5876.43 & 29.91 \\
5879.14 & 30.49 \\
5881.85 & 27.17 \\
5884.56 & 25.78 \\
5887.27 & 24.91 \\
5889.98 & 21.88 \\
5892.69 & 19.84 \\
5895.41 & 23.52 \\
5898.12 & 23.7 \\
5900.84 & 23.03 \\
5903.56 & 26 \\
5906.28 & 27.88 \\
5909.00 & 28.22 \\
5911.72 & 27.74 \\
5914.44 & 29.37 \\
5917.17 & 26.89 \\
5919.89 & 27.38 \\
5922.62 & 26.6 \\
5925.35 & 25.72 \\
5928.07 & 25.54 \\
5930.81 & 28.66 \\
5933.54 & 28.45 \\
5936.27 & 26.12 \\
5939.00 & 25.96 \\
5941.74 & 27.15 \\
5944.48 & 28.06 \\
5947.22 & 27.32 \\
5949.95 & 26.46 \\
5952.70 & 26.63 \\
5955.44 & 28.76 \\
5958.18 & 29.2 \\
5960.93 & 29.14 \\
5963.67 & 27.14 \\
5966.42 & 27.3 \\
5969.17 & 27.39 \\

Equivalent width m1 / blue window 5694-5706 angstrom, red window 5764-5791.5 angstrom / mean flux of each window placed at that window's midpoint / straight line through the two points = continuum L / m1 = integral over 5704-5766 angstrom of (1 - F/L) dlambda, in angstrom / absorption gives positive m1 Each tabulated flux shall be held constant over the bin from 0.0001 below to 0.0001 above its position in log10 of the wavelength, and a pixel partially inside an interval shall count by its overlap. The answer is -4.38 angstrom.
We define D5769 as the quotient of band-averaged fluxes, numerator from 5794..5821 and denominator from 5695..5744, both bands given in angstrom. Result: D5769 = 0.99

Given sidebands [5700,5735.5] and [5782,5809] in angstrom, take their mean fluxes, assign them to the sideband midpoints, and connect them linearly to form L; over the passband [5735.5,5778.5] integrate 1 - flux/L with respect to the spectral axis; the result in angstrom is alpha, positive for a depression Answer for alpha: -2.52 angstrom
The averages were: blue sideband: 28.4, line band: 29.4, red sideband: 27.1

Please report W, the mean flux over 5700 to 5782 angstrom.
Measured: 28.8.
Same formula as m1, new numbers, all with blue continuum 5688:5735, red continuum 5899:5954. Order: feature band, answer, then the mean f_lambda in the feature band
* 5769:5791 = 1.3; 26.2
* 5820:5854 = -1.3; 28.5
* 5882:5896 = 1.9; 23.5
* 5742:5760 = -1.5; 30.3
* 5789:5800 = 0.3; 27.1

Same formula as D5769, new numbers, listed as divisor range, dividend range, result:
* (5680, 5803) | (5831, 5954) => 0.96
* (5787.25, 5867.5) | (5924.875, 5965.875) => 0.98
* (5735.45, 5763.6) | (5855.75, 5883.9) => 0.94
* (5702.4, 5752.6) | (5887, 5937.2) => 0.89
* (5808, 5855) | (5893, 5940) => 0.93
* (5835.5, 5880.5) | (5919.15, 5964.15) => 0.95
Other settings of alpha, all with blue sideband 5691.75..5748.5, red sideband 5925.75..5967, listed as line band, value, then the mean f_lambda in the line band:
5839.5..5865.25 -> -0.7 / 28.7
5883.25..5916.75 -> 3.0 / 25.2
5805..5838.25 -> -0.2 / 28.4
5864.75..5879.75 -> -0.4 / 28.5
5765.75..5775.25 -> 0.1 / 28.1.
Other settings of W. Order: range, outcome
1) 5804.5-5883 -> 28.5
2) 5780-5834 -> 27.5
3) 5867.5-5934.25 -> 26.5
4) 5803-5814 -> 29.3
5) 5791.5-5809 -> 28.6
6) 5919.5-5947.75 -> 27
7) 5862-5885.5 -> 28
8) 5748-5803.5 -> 27.6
